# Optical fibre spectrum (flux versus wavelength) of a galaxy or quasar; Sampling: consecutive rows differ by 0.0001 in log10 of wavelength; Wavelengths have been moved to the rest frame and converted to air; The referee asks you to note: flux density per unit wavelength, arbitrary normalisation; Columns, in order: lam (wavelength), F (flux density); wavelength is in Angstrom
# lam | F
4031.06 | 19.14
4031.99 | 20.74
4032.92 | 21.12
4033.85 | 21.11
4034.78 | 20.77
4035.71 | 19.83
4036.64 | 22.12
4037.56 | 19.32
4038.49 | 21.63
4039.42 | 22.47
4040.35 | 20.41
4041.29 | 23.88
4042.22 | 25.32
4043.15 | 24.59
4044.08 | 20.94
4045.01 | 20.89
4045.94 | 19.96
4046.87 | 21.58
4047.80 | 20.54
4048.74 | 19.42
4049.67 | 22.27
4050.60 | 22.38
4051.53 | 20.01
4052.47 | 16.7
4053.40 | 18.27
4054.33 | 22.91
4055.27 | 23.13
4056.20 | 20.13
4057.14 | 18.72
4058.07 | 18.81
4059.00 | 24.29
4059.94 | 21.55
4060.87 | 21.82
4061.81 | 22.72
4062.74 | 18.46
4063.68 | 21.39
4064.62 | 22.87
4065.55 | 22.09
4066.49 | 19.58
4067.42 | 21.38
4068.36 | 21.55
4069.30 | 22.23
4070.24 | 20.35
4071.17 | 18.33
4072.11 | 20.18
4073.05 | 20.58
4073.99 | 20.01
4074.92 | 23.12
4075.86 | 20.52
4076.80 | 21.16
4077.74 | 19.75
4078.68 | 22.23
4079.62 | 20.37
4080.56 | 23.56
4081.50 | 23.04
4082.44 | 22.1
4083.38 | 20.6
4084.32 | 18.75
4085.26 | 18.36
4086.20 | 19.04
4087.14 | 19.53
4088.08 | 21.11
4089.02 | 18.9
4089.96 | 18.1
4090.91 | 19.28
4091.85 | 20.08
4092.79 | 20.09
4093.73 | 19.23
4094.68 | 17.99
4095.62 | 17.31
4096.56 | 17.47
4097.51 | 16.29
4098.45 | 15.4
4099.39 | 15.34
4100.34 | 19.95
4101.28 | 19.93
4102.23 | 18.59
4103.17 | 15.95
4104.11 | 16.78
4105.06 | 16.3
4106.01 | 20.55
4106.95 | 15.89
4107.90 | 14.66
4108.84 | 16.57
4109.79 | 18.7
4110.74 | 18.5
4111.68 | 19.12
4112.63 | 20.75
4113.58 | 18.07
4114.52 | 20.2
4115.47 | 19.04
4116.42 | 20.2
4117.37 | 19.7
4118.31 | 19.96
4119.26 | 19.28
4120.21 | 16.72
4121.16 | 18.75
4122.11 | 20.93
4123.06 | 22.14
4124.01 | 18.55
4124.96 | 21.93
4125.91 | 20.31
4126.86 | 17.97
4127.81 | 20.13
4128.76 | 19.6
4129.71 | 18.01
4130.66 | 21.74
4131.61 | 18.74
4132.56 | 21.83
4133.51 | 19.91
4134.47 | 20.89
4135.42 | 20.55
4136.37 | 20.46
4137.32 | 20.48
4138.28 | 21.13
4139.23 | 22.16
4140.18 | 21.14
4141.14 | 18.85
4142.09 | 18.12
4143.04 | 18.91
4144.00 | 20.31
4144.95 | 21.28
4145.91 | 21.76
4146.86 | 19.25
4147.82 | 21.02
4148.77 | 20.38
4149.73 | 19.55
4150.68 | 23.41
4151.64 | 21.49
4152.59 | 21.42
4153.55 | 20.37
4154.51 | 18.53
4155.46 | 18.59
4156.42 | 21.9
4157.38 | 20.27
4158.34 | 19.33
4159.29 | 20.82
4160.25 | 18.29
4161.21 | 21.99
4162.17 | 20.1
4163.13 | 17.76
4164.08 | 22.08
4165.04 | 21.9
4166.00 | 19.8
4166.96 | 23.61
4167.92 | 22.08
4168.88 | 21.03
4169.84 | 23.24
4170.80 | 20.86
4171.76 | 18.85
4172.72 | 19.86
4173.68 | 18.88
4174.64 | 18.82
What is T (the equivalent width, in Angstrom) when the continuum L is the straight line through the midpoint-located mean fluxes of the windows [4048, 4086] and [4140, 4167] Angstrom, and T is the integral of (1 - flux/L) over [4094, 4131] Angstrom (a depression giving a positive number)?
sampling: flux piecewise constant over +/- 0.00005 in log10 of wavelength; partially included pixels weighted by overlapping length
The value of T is 3.6 Angstrom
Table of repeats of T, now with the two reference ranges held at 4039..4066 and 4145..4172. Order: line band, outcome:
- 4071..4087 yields 0.35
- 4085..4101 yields 2.00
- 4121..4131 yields 0.43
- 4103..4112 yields 1.58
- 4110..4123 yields 0.97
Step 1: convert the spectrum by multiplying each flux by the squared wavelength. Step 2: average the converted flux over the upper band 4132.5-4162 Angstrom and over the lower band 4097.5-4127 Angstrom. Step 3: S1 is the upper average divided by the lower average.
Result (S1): 1.1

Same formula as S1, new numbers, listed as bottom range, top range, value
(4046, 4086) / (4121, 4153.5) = 1.01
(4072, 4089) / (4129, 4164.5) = 1.01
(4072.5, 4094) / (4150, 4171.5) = 1.06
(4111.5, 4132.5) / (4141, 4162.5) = 1.05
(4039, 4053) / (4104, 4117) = 0.88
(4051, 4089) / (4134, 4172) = 1.03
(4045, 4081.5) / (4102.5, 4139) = 0.95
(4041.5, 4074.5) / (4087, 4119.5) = 0.89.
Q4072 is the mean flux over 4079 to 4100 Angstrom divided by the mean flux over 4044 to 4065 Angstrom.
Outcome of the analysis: 0.92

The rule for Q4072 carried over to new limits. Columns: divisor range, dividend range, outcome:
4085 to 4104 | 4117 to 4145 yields 1.09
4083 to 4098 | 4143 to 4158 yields 1.09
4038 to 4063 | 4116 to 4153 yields 0.95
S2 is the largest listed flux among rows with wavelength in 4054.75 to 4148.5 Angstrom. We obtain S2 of 24.29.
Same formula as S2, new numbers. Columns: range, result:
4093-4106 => 19.95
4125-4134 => 21.83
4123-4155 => 23.41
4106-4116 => 20.75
